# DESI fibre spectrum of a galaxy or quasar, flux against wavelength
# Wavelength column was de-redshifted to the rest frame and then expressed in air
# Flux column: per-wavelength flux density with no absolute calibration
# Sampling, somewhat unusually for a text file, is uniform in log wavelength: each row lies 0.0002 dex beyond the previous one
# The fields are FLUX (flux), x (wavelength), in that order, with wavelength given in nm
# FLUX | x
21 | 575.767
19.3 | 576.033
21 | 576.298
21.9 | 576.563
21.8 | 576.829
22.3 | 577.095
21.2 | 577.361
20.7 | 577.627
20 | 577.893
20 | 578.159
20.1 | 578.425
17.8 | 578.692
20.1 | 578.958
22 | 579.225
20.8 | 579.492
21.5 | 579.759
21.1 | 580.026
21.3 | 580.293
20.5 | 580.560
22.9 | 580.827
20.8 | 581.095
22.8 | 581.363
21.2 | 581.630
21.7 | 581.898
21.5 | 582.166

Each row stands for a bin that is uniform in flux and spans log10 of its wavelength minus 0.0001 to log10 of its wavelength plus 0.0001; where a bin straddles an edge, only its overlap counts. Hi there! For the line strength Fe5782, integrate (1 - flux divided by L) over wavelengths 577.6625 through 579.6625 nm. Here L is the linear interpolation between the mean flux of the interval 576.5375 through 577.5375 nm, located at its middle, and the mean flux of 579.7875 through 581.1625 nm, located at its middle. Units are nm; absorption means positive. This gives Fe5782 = 0.128 nm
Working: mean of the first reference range 21.7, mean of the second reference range 21.4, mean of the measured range 20.2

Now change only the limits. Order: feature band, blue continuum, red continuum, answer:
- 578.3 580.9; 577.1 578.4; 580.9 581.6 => 0.06 nm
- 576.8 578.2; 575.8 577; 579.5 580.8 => 0.01 nm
